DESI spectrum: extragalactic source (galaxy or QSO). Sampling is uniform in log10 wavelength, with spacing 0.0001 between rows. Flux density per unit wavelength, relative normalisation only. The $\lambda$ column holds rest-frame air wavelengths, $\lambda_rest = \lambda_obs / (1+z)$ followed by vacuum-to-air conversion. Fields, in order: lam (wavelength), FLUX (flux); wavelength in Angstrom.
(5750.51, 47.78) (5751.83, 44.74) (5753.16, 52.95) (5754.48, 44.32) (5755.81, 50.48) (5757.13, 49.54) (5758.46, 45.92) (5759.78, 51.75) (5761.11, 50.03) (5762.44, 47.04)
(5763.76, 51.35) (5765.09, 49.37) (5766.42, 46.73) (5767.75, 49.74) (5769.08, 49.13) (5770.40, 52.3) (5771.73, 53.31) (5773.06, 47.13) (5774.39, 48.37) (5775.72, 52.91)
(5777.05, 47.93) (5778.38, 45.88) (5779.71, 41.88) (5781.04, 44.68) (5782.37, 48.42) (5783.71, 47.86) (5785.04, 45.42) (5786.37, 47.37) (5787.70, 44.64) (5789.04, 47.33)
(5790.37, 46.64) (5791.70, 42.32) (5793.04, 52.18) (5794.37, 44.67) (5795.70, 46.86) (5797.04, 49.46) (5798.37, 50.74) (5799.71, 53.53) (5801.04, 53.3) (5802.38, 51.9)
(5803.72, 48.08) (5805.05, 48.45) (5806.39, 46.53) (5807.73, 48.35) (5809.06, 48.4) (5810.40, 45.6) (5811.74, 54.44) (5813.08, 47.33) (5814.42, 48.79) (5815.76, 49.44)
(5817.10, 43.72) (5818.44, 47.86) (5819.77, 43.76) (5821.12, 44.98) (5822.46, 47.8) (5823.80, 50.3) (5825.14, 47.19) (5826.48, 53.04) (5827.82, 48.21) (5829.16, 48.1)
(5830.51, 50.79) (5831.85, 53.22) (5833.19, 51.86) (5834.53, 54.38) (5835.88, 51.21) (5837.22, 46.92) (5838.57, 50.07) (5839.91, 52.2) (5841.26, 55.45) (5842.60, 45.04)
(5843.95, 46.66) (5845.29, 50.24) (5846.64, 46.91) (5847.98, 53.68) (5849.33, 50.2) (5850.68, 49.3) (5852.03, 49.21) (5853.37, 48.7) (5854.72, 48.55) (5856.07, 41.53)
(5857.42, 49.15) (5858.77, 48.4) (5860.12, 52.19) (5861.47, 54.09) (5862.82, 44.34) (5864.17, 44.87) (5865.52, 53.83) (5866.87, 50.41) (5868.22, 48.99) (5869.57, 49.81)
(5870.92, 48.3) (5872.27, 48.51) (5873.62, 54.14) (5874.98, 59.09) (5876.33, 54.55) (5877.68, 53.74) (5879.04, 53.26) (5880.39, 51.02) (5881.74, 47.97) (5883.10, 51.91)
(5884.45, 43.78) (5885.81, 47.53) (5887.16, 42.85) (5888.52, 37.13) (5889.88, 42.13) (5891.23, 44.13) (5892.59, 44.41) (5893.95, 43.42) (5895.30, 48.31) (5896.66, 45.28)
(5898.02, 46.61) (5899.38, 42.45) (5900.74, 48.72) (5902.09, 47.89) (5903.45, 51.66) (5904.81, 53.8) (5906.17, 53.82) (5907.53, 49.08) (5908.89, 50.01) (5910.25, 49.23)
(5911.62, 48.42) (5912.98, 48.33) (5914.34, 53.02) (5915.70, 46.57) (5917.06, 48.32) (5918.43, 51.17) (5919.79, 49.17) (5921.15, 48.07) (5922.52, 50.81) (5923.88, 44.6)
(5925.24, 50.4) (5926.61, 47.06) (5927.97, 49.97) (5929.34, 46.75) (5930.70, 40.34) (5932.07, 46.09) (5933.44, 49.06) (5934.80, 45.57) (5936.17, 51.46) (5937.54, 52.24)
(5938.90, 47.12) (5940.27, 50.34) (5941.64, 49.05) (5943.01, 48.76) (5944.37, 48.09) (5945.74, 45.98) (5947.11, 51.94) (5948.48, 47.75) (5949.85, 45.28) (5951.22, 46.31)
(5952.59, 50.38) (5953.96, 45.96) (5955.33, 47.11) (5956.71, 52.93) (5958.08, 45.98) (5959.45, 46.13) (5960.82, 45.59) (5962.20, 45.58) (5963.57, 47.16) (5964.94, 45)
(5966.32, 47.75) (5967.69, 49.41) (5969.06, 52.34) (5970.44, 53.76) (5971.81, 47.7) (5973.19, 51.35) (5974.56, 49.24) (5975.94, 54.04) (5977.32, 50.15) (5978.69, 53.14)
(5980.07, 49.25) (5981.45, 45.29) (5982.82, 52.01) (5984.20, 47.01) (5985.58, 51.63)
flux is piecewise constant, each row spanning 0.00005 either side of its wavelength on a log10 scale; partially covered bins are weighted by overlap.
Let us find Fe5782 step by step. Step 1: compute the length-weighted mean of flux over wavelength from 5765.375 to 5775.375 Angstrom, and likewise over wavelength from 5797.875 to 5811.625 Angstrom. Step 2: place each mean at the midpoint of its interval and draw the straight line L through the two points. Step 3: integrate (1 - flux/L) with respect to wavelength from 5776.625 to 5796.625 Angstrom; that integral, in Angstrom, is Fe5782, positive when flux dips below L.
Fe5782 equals 1.3 Angstrom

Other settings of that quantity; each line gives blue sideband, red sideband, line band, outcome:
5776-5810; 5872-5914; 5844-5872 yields -0.47 Angstrom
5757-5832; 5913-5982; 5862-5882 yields -1.02 Angstrom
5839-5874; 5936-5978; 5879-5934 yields 1.63 Angstrom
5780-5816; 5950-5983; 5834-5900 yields -0.38 Angstrom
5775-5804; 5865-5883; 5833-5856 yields 0.30 Angstrom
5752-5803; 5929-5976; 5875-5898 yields 0.49 Angstrom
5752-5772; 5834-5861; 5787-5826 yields 1.05 Angstrom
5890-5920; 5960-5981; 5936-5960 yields 0.26 Angstrom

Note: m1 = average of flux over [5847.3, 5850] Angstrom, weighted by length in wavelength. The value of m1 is 52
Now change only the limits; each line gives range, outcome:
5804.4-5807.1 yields 47.4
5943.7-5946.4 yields 47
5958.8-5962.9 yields 45.7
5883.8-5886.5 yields 45.7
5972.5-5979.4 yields 51.6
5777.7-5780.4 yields 43.9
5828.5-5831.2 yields 49.4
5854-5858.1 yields 46.4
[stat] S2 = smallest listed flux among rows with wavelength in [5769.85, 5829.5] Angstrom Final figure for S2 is 41.88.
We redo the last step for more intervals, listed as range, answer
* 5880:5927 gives 37.13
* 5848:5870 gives 41.53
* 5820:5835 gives 44.98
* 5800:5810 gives 46.53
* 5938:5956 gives 45.28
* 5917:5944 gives 40.34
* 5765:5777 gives 46.73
